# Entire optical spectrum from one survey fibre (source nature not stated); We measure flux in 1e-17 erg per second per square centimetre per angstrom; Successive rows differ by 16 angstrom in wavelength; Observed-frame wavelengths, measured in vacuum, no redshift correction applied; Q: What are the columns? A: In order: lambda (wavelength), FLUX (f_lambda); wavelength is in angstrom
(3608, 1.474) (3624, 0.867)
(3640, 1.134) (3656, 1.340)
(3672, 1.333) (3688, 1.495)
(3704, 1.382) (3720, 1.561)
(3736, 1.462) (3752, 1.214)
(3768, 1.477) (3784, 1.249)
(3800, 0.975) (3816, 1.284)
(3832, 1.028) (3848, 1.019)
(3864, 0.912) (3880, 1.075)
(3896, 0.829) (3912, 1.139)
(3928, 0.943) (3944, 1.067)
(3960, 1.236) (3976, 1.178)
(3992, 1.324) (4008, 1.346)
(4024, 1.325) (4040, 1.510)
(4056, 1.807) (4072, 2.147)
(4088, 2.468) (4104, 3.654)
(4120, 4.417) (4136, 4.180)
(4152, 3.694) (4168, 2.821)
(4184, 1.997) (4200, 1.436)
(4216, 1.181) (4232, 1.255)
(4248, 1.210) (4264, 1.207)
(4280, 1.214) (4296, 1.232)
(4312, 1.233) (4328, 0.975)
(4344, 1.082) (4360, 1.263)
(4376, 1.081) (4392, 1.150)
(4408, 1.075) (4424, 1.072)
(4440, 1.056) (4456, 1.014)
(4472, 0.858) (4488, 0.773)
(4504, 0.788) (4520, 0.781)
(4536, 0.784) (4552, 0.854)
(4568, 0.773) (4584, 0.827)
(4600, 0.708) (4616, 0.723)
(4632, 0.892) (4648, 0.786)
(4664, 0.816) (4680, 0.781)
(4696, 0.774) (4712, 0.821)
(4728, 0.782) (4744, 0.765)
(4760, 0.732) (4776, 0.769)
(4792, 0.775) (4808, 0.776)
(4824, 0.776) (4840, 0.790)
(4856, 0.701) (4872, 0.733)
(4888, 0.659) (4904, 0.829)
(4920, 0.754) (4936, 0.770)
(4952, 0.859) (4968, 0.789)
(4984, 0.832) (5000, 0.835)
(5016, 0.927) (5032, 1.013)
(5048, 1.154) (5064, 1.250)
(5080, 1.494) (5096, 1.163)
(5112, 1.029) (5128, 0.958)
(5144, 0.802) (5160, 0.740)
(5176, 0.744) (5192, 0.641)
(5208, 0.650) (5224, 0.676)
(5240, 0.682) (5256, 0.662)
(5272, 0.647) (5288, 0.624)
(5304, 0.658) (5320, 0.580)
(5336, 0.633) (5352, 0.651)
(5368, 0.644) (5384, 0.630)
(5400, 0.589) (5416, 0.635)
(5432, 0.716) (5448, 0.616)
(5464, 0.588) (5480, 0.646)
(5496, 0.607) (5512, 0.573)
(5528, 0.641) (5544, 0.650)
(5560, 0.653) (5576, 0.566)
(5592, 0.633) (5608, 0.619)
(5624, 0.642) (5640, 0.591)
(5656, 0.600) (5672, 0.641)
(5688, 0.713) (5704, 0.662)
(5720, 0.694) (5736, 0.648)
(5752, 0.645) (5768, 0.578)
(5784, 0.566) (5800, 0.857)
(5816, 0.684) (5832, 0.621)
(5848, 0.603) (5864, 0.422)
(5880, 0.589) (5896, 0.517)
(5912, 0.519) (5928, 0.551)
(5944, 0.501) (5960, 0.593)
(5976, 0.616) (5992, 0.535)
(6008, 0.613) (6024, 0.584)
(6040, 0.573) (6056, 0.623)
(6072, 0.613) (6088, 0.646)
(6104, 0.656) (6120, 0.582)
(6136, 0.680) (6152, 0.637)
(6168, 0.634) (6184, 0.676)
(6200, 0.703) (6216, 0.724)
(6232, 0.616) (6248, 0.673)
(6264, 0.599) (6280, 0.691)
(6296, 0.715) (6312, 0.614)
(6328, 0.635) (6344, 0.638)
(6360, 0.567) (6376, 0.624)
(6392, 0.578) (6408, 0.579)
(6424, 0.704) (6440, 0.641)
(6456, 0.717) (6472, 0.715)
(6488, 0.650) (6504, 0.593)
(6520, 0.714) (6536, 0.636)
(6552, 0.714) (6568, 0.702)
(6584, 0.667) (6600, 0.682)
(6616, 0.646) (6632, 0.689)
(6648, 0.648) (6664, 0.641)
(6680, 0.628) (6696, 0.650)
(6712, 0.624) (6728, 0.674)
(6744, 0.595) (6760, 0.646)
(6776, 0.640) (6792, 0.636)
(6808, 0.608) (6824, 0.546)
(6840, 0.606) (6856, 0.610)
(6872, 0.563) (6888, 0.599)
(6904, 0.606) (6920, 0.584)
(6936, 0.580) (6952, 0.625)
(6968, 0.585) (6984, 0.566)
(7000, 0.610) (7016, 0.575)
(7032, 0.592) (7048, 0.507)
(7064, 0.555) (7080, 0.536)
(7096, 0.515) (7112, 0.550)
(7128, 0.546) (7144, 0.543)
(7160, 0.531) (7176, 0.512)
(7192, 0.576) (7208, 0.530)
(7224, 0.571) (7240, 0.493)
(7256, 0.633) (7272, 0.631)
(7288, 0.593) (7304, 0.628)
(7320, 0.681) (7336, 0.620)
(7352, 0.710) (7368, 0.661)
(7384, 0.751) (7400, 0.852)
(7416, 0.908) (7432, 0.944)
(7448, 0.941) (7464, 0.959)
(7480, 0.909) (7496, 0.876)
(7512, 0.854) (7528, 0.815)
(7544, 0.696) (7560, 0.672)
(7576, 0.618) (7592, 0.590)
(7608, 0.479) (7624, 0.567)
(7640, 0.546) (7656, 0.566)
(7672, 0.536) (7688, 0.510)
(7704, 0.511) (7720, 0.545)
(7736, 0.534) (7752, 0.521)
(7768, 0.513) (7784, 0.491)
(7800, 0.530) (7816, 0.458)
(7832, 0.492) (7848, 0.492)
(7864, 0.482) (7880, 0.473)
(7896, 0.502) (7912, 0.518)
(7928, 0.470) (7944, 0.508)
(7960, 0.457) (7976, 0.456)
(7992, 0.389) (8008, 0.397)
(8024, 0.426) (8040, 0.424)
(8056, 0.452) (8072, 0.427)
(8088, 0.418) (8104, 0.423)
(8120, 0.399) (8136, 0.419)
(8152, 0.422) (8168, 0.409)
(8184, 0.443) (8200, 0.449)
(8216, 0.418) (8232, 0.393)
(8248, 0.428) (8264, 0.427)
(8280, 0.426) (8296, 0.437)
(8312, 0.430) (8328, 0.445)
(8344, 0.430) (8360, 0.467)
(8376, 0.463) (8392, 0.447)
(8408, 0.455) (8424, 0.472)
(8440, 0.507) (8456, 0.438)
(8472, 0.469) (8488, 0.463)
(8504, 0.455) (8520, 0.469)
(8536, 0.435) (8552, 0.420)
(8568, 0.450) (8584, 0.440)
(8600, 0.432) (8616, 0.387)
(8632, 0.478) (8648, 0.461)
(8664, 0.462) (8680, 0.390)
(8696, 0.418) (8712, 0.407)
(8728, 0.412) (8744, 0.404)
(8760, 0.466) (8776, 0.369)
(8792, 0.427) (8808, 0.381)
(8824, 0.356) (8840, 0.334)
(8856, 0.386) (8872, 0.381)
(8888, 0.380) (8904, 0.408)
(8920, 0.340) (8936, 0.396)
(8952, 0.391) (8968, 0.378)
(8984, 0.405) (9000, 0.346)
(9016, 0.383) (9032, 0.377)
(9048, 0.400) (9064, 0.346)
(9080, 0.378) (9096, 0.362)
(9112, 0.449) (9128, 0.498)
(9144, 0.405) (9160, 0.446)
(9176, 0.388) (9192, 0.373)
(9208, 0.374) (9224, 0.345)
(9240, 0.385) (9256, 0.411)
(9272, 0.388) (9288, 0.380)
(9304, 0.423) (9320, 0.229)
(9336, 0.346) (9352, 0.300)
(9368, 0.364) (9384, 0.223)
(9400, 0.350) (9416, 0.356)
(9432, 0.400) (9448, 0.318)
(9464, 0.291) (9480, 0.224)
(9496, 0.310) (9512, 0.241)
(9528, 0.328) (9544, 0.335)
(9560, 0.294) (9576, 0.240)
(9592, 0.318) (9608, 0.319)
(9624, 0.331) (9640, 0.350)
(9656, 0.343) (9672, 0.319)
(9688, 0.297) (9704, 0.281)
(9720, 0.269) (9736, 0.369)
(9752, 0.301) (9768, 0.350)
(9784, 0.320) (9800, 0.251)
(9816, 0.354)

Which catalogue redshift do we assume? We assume 1.67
